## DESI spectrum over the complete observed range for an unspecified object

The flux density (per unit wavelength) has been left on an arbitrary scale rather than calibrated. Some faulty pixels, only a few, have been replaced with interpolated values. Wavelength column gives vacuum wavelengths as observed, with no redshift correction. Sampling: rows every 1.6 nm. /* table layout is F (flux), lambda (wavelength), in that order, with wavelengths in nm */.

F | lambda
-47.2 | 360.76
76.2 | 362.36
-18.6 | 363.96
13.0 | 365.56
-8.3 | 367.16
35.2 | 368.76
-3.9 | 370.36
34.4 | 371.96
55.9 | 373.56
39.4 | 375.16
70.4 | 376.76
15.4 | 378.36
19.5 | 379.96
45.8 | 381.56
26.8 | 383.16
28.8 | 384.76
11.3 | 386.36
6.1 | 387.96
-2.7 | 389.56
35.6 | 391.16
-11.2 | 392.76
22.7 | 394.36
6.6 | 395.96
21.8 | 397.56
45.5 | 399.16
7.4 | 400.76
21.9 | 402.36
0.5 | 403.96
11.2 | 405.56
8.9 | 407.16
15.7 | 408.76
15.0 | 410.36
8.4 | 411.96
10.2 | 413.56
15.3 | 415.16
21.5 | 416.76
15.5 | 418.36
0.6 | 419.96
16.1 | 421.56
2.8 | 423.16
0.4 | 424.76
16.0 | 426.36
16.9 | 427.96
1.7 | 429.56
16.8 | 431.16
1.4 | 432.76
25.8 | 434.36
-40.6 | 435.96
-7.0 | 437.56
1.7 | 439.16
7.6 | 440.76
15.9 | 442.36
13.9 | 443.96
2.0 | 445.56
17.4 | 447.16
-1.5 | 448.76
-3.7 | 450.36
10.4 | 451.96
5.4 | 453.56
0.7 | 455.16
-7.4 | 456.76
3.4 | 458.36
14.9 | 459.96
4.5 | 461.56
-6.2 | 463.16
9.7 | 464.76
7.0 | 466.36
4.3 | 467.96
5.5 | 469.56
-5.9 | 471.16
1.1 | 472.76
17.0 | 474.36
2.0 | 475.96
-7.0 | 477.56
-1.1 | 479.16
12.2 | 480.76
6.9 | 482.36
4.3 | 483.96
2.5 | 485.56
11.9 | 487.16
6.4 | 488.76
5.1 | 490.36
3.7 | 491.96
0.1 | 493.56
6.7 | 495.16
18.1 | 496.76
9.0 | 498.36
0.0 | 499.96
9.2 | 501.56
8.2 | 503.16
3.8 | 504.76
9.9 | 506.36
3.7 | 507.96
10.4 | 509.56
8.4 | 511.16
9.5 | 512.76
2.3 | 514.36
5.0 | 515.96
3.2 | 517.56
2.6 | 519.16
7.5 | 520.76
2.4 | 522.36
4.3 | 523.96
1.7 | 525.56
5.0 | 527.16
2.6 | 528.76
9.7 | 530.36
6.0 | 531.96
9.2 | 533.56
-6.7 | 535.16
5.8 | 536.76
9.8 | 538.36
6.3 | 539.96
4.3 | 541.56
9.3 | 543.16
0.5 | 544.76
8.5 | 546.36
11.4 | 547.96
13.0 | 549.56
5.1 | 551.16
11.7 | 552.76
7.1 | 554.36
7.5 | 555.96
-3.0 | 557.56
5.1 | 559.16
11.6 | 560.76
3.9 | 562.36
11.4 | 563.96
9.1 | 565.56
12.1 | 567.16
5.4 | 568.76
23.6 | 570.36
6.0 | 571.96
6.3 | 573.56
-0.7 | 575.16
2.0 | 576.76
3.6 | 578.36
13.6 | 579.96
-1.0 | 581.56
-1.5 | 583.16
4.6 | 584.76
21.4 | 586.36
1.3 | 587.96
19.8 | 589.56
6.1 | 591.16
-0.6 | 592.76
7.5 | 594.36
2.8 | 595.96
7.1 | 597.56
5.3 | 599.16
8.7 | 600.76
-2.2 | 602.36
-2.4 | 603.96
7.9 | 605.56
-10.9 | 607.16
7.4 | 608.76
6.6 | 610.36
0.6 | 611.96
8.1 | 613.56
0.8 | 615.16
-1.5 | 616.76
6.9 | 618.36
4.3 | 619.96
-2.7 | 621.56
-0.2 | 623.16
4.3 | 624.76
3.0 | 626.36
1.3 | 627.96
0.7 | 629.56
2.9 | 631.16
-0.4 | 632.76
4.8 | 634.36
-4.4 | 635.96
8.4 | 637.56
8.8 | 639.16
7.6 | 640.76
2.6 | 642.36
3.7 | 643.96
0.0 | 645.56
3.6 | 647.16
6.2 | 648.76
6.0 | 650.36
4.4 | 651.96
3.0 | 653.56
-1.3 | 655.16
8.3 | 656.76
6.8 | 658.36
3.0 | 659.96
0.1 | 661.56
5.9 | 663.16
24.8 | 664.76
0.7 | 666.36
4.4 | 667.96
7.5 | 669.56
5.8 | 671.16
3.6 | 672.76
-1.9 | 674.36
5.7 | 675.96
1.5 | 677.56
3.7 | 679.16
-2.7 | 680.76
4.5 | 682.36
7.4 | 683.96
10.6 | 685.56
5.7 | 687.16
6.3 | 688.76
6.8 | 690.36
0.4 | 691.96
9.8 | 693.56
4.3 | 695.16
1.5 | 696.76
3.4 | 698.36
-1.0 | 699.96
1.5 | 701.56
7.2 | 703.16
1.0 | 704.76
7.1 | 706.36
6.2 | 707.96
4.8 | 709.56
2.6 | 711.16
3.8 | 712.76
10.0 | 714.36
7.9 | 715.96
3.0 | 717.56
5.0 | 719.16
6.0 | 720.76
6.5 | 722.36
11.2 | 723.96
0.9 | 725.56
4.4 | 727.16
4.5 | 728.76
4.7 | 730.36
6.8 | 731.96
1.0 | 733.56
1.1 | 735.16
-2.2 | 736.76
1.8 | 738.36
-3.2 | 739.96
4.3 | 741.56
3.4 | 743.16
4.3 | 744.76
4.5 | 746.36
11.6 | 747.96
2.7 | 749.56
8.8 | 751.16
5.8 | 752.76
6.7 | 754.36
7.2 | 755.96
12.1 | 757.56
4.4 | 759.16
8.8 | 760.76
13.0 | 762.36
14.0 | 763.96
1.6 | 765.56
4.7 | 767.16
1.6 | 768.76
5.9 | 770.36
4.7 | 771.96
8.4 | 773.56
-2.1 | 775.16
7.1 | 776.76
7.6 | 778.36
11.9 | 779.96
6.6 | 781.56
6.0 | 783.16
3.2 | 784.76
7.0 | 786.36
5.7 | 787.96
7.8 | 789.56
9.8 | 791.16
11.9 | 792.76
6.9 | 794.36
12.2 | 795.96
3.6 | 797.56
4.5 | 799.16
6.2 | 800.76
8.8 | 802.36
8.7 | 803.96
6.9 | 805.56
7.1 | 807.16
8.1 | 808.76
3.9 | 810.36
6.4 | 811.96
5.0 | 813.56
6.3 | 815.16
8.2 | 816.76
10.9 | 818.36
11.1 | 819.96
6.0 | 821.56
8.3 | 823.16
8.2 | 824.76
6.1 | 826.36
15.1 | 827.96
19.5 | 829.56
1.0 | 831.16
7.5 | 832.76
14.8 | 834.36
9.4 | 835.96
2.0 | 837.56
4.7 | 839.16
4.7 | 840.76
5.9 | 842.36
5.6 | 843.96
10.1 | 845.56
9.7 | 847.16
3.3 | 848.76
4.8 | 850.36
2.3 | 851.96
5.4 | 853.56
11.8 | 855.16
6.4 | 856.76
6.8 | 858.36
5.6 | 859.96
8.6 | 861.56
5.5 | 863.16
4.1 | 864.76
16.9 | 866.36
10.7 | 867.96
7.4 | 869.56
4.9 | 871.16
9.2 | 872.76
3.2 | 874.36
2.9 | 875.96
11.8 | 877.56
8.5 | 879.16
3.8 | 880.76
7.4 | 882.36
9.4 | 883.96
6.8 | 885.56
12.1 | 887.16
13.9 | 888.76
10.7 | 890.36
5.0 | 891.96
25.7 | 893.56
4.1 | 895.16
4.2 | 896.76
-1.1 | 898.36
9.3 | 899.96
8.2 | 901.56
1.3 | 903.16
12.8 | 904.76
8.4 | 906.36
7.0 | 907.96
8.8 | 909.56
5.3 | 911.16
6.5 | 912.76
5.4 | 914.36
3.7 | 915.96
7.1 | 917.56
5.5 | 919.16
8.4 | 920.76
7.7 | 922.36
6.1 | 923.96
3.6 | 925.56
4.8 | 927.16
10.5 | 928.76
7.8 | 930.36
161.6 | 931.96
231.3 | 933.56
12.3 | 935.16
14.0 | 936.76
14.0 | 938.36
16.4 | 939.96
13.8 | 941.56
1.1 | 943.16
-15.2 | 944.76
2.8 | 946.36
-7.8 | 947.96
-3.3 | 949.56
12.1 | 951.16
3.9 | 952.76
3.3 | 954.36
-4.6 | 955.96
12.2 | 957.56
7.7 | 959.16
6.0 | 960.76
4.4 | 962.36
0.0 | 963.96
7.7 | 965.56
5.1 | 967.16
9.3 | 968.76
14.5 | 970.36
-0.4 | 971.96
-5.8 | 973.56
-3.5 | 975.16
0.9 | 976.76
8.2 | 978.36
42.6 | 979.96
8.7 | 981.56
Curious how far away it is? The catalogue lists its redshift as 0.78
